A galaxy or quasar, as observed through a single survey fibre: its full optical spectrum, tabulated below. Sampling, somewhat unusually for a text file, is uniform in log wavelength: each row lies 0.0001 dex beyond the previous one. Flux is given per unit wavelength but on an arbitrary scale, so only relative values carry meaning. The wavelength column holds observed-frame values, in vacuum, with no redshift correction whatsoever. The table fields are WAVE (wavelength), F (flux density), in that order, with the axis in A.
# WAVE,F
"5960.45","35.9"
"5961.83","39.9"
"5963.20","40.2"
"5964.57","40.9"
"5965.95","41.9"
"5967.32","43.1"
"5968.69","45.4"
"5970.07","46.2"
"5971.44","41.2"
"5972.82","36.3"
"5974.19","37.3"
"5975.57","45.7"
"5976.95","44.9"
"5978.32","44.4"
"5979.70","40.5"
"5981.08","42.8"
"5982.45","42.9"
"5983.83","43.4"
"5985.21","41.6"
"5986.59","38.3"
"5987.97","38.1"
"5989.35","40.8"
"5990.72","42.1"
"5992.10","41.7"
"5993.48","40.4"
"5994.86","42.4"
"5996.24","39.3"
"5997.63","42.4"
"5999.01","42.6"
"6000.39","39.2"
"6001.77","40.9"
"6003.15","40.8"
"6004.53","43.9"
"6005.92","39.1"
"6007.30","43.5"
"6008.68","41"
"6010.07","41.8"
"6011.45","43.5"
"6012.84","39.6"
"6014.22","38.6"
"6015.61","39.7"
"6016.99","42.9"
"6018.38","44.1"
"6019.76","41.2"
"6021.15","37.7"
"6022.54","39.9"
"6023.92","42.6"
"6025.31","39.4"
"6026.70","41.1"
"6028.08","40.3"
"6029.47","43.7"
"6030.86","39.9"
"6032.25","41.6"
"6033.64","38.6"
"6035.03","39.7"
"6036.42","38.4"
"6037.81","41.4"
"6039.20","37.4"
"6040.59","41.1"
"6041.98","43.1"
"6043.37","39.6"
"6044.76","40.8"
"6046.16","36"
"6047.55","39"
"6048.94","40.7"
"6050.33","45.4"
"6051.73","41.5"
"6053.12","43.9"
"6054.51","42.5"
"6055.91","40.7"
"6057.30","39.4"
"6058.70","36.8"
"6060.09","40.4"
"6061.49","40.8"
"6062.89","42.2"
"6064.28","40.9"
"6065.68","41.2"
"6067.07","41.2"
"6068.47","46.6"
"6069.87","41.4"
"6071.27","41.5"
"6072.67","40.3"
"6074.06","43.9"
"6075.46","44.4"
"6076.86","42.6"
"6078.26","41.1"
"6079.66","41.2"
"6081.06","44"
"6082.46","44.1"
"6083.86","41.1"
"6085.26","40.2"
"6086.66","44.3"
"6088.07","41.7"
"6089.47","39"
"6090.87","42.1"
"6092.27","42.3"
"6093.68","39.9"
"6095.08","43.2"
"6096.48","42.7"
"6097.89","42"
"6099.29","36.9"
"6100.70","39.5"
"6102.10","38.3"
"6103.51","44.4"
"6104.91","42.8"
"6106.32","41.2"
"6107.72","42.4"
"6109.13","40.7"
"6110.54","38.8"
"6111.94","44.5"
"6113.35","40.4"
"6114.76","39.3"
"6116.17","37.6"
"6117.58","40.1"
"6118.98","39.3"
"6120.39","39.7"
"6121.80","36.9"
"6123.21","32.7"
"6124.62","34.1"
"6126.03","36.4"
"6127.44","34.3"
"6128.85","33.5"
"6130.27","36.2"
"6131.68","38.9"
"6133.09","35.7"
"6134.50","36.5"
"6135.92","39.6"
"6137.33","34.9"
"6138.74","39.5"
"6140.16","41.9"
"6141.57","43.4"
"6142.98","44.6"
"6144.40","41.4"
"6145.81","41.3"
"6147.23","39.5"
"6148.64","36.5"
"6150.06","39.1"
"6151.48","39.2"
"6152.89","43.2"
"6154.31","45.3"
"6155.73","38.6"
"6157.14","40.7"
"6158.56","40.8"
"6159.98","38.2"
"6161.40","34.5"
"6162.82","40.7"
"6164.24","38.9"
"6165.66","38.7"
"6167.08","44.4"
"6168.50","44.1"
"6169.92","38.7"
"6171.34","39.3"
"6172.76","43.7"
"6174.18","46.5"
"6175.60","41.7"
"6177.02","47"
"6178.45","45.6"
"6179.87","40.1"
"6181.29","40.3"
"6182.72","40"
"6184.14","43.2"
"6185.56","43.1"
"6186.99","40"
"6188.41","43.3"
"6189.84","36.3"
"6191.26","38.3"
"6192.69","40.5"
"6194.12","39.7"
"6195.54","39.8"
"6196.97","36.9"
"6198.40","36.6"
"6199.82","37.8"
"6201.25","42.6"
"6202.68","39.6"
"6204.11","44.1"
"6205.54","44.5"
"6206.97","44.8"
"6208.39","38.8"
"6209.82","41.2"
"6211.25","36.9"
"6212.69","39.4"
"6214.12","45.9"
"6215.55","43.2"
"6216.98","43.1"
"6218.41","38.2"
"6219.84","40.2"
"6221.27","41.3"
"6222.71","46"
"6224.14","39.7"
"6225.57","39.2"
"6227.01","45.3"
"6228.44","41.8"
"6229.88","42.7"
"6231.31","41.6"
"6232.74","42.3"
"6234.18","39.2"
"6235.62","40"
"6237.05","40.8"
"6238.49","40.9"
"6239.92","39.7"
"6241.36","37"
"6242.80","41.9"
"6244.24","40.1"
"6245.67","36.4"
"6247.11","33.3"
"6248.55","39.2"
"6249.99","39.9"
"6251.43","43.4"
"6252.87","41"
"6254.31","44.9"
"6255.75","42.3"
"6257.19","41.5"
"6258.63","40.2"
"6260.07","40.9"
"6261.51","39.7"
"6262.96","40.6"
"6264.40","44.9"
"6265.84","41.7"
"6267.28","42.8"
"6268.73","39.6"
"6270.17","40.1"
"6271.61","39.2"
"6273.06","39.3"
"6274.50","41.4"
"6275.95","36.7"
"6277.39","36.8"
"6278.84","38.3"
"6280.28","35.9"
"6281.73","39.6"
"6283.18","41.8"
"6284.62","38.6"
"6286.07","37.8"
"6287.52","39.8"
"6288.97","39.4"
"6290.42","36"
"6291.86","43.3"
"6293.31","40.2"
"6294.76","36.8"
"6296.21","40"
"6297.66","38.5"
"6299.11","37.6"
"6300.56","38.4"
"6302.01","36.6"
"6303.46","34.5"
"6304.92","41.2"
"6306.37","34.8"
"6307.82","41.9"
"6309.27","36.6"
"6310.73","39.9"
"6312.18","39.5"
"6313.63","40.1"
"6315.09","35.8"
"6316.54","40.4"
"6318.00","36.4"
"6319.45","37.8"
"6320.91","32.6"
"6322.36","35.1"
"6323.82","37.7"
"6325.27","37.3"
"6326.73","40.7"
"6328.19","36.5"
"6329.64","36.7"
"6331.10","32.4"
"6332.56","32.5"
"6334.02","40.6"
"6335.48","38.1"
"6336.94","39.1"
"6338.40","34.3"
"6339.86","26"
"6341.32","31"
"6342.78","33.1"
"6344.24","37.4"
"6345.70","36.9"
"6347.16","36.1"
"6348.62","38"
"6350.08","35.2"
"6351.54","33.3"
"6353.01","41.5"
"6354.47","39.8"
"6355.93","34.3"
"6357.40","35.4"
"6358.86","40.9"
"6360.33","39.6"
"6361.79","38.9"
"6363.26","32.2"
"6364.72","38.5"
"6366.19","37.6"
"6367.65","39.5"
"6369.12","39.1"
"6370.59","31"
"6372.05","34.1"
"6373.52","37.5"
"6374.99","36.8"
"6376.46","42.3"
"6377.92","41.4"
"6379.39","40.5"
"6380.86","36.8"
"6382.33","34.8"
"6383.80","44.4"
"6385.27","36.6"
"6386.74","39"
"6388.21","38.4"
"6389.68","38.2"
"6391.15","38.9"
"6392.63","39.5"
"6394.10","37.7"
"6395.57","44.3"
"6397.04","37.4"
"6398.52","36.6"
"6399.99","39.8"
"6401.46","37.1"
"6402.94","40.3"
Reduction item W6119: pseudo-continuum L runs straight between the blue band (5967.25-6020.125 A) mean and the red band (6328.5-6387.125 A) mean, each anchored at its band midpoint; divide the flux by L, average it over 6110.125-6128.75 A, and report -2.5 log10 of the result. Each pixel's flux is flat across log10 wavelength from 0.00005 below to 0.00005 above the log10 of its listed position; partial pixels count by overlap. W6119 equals 0.06 mag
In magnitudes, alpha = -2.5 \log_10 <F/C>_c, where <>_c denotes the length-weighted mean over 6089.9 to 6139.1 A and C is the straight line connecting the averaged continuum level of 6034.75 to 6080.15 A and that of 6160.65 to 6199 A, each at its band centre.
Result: 0.05 mag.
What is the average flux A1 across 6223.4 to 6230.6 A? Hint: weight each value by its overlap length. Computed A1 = 41.8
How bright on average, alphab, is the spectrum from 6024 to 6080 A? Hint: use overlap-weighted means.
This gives 41.1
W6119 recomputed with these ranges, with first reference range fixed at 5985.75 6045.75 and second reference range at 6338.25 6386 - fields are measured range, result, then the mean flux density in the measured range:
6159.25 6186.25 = -0.068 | 41.5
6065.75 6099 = -0.056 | 42.1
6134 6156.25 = -0.028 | 40.3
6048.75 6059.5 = -0.028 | 41.4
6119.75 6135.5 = 0.103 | 35.9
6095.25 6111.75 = -0.035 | 41.1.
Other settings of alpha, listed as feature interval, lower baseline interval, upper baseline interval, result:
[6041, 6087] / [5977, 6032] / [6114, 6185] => -0.02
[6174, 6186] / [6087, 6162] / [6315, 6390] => -0.11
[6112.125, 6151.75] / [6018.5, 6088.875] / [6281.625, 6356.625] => 0.05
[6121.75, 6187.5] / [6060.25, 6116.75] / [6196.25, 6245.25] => 0.04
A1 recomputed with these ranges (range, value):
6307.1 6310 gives 39.2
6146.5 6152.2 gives 38.6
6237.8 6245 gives 39.9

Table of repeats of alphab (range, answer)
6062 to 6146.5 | 40.4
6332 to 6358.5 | 35.8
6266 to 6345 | 37.7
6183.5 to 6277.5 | 40.7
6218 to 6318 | 39.8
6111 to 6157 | 38.9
